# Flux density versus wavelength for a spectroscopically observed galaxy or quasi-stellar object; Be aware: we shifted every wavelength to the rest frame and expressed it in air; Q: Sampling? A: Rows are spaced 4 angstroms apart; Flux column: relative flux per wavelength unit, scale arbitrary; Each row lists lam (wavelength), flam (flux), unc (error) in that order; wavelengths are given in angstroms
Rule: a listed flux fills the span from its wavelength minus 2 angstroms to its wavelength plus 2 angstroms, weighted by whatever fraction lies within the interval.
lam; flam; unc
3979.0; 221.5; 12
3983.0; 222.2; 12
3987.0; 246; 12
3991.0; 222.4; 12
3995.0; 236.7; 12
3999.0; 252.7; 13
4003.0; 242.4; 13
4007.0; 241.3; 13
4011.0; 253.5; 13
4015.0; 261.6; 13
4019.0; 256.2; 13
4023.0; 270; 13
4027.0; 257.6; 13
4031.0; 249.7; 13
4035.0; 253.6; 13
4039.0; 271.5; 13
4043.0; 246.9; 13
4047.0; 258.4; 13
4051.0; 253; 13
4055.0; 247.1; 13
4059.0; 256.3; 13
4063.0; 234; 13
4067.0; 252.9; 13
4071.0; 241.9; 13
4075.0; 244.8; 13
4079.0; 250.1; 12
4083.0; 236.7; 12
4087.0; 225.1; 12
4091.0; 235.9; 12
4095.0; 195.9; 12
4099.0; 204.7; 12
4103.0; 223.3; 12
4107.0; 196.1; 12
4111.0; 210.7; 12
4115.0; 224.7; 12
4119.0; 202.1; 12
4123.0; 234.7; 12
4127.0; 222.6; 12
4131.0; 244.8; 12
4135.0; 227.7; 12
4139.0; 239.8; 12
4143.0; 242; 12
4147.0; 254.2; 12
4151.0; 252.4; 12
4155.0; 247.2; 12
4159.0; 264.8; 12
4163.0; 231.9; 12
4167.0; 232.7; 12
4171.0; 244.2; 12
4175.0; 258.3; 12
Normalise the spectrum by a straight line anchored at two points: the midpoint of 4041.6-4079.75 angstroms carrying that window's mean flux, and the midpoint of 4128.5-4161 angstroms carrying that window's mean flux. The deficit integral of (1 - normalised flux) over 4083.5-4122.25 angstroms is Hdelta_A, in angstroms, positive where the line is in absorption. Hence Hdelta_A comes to 5.1 angstroms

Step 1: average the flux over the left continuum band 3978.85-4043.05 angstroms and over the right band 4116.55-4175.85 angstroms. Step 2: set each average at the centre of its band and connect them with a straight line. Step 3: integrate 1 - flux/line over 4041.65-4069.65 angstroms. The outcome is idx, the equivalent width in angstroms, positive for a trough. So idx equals -0.5 angstroms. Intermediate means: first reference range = 248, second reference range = 239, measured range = 250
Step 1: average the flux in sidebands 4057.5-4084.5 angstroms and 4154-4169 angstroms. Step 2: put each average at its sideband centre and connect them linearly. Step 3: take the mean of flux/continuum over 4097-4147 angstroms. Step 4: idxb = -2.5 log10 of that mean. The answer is 0.09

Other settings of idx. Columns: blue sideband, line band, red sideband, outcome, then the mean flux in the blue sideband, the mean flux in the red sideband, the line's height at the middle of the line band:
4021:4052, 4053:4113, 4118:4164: 4.68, 258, 240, 250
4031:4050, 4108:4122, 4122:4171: 1.88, 257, 241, 246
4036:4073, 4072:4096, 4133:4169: 1.51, 251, 244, 249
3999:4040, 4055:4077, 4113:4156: 0.10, 255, 235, 247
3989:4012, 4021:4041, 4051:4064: -1.30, 241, 248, 245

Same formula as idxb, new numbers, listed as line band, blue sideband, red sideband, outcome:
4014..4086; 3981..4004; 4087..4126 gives -0.12 mag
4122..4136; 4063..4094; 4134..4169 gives 0.05 mag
